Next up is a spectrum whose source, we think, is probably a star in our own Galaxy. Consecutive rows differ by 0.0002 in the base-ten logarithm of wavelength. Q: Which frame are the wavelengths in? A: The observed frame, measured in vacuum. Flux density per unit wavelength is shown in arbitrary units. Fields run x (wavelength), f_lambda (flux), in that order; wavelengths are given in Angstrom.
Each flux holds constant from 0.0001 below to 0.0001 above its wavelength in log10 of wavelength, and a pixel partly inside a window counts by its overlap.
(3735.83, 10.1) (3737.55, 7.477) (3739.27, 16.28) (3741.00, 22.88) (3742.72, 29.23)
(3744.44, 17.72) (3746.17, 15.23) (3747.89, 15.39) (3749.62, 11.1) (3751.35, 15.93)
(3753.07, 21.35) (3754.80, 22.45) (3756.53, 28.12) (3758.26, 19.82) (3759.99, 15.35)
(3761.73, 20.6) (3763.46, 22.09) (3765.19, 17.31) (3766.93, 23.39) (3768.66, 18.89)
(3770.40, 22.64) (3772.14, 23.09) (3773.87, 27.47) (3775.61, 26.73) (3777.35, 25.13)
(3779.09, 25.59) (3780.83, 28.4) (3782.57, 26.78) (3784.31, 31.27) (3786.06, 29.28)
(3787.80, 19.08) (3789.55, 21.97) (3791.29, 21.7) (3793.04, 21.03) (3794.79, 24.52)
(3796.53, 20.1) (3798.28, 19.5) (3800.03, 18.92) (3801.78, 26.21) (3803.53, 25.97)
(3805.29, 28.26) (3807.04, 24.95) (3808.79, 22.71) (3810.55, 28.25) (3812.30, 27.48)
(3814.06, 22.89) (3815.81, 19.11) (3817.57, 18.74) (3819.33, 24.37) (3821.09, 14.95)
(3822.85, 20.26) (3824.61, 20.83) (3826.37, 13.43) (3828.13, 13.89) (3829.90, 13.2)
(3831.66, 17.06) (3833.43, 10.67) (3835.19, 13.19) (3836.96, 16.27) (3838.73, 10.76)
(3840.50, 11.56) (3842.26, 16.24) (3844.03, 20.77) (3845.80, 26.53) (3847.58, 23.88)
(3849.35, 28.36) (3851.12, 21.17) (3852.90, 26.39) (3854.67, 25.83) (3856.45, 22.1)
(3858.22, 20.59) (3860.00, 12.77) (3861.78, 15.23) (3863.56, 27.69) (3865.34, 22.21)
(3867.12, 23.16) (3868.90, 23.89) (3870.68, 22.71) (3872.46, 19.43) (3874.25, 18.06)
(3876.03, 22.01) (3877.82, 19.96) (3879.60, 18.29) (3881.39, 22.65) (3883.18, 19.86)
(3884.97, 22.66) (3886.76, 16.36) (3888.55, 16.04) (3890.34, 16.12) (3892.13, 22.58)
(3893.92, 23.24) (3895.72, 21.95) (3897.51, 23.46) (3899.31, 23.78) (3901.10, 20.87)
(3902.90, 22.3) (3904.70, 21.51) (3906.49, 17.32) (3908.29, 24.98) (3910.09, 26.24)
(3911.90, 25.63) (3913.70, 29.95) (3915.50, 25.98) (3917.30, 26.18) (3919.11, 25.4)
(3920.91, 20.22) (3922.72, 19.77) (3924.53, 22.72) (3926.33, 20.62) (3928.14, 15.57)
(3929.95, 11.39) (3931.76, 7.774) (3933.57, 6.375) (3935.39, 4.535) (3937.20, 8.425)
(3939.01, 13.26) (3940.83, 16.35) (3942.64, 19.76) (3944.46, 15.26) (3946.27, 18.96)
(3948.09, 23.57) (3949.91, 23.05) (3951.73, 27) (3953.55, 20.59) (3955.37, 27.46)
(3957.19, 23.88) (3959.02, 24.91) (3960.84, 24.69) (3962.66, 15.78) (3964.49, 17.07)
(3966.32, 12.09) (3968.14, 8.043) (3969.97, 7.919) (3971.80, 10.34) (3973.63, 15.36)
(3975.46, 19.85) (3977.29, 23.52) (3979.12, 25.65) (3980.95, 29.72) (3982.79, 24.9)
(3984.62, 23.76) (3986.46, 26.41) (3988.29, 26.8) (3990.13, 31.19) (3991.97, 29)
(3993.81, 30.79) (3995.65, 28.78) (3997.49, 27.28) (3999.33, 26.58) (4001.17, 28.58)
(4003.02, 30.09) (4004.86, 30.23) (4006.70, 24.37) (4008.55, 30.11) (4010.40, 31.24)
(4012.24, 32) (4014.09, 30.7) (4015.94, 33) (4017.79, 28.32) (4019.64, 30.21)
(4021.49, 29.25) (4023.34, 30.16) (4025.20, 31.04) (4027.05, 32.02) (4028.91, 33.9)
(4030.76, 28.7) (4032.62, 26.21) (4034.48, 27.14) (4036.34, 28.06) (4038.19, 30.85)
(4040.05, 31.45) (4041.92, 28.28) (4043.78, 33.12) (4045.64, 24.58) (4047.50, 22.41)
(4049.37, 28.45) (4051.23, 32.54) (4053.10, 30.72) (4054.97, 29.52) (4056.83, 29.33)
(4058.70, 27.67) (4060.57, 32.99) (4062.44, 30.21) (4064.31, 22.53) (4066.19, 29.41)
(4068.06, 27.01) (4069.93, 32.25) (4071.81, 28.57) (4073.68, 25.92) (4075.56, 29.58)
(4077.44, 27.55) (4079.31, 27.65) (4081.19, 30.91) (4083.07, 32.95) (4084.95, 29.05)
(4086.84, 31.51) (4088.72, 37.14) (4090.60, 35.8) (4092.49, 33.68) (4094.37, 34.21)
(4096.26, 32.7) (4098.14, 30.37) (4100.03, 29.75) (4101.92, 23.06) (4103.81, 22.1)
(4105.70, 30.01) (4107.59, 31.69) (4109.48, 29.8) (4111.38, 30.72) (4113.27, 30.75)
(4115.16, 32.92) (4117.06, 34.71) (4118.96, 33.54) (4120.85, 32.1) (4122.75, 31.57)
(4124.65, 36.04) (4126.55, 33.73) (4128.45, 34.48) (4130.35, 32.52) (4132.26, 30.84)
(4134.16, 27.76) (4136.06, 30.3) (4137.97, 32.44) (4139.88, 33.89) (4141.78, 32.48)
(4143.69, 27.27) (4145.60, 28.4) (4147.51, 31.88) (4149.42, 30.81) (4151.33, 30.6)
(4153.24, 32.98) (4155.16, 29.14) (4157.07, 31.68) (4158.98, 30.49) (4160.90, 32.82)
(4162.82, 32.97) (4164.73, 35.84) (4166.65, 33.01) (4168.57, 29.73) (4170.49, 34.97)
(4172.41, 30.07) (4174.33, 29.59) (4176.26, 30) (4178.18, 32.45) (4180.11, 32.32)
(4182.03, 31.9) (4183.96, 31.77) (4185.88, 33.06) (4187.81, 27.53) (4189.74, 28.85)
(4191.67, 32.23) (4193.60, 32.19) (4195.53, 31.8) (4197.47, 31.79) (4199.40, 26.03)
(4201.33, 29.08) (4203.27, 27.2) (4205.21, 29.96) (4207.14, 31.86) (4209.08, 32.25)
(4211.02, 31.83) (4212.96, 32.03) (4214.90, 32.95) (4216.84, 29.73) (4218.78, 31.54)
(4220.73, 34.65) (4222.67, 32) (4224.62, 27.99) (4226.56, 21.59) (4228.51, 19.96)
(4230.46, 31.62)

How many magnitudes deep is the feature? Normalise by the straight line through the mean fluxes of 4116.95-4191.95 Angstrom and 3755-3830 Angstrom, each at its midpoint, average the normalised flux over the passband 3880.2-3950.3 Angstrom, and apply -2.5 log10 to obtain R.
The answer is 0.29 mag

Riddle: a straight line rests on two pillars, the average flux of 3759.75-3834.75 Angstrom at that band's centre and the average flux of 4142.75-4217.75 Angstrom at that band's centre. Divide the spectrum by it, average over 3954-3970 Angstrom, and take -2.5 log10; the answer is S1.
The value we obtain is 0.36 mag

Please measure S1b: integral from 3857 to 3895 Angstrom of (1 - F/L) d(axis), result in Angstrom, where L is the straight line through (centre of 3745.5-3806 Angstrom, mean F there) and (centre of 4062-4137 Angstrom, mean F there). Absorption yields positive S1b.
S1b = 7.1 Angstrom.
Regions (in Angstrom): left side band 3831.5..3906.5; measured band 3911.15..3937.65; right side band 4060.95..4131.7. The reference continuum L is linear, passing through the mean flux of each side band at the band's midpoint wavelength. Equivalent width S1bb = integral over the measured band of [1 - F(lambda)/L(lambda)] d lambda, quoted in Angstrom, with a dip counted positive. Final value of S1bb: 5.3 Angstrom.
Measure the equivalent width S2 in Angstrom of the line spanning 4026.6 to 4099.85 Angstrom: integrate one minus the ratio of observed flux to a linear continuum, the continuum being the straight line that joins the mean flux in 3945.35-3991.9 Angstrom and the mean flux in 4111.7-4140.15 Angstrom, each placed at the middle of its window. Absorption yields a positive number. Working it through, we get -4.94 Angstrom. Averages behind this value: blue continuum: 21.4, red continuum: 32.4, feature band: 29.9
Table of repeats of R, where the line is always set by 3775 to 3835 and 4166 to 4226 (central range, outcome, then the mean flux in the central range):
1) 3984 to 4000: -0.07 mag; 27.9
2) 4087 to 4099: -0.18 mag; 33.9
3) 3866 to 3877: 0.10 mag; 21.5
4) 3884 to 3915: 0.10 mag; 22.1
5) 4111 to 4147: -0.09 mag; 31.9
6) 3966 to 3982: 0.45 mag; 17.2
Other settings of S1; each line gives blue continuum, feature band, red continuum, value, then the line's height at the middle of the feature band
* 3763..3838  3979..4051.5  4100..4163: -0.044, 27.8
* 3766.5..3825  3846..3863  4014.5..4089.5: 0.130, 24.9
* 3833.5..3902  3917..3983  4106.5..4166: 0.297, 23.9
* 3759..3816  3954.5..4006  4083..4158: 0.208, 28.1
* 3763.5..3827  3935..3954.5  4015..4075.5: 0.450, 26.8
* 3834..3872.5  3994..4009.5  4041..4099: -0.055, 27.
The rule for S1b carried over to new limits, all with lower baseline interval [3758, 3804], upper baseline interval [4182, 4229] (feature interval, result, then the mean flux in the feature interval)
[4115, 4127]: -2.0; 33.5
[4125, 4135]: -1.1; 32.2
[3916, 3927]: 1.2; 22.7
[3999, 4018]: -2.0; 29.7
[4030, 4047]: -0.7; 28.6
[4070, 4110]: -2.9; 30.2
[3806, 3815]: -0.6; 25.3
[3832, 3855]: 4.8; 19.2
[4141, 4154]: -0.6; 30.6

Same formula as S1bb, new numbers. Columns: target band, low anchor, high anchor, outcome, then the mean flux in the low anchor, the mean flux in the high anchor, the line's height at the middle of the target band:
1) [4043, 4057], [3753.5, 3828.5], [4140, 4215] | -0.2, 22.7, 31.1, 28.3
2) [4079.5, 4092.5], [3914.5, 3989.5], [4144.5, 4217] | -3.2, 19.1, 31.2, 26.2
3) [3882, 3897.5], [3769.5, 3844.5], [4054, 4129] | 2.5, 21.3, 30.6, 24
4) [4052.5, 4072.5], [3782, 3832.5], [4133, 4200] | -0.4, 21.9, 31.2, 28.5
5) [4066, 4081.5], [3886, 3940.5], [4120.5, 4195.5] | -0.7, 19.3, 31.6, 27.4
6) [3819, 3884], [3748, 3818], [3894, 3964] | 6.4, 22.8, 20.2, 21.6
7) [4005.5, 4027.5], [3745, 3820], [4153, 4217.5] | -2.1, 22.5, 31.2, 27.6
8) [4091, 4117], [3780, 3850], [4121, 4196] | -0.4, 21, 31.6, 29.9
